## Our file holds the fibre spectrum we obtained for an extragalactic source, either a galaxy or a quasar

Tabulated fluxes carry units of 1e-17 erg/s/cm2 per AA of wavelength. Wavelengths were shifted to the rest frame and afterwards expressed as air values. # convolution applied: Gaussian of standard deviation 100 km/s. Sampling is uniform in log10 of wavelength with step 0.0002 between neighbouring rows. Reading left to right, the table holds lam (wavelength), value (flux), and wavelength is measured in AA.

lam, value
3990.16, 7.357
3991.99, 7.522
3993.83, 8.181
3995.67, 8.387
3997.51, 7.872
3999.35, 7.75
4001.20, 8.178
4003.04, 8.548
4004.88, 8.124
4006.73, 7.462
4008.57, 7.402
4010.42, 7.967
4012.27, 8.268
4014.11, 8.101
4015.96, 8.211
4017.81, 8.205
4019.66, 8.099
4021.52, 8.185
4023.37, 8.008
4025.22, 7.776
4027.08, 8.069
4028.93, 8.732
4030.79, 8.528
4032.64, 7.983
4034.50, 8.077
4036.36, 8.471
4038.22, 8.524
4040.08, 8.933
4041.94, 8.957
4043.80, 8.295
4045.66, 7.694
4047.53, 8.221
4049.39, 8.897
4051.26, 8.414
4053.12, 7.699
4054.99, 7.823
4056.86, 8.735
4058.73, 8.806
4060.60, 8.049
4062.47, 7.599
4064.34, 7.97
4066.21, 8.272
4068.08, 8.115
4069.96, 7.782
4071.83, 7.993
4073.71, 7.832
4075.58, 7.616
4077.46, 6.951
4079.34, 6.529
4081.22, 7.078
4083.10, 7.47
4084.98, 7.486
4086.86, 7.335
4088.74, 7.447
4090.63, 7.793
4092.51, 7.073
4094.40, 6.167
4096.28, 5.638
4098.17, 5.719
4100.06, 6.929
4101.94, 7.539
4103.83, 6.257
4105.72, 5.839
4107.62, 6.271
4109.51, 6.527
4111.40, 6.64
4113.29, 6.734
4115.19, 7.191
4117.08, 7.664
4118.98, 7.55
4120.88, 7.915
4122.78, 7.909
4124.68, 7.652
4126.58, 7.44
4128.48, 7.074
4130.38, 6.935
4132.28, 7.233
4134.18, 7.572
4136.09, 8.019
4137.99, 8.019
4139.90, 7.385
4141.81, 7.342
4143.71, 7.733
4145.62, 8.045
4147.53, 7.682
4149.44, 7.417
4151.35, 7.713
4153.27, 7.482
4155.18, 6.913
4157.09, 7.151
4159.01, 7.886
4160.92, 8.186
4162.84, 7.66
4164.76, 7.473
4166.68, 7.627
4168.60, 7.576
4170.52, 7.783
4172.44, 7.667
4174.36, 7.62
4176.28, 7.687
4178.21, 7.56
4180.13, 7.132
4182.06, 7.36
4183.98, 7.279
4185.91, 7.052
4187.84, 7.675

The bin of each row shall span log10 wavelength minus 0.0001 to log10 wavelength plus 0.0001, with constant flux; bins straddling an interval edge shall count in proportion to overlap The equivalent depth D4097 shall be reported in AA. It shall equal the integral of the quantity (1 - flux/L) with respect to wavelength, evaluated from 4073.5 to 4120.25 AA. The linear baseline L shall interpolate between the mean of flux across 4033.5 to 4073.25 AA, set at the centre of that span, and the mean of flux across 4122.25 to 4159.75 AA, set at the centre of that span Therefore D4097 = 5.7 AA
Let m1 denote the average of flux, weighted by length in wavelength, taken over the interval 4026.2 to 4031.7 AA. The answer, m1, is 8.45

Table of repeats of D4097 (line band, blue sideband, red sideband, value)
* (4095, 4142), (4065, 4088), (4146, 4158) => 2.6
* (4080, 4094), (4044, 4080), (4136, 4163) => 1.0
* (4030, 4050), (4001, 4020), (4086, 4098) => -2.1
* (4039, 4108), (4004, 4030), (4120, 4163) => 2.5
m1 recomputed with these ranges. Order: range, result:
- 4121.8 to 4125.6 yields 7.78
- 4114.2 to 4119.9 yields 7.46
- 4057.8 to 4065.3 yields 8.11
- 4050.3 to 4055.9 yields 7.98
